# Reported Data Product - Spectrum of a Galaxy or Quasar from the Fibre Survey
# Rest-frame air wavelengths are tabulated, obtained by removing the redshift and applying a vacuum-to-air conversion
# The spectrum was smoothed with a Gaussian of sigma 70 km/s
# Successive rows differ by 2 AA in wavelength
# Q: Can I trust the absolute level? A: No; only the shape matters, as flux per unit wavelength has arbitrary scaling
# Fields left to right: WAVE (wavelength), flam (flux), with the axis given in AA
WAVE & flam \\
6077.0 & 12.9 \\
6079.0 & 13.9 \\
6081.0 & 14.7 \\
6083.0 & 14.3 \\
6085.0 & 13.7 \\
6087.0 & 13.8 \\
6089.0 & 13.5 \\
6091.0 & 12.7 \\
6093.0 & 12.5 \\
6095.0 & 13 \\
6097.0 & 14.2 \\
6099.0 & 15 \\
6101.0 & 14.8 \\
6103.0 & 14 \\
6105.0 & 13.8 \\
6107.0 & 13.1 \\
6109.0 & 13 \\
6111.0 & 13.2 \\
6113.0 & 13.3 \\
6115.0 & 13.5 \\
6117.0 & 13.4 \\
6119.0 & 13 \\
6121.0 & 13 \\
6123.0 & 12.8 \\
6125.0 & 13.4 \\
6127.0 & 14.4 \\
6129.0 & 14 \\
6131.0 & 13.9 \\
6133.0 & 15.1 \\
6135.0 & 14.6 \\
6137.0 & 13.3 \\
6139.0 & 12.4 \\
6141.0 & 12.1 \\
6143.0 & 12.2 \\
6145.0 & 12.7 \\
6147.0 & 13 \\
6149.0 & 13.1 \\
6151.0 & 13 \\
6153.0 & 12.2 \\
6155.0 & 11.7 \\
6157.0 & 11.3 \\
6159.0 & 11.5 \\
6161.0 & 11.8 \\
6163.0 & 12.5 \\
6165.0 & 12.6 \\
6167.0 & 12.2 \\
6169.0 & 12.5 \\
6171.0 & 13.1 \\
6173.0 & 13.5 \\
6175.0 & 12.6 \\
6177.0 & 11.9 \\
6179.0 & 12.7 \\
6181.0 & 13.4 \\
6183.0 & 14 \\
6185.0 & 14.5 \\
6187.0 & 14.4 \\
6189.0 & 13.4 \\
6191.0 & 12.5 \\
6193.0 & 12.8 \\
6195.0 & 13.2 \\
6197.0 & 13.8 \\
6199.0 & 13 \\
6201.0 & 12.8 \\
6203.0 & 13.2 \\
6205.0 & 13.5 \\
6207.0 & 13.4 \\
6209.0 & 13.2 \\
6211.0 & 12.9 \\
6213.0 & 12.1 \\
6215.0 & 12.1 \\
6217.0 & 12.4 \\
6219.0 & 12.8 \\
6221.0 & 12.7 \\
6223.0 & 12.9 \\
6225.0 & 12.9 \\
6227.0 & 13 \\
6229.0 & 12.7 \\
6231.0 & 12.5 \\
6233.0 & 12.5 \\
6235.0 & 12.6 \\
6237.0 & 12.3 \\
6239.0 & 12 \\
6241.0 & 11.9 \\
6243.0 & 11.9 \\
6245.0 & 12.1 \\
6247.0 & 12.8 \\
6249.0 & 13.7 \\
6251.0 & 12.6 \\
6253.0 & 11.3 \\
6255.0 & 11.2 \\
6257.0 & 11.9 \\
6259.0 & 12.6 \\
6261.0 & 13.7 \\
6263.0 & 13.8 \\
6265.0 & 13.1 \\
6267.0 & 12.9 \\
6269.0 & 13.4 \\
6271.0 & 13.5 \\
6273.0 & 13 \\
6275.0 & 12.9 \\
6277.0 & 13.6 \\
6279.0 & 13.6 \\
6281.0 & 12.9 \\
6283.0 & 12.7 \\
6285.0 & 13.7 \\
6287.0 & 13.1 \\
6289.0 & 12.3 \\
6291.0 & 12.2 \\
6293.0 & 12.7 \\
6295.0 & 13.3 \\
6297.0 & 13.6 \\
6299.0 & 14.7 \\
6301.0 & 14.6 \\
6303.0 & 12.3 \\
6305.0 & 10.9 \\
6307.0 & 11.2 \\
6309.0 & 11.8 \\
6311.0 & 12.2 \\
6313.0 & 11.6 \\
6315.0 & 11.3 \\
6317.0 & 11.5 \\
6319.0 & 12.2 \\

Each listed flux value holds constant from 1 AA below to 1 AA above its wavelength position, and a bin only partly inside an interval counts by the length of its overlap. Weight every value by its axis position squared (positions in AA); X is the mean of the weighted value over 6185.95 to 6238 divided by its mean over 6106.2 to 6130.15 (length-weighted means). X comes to 1.0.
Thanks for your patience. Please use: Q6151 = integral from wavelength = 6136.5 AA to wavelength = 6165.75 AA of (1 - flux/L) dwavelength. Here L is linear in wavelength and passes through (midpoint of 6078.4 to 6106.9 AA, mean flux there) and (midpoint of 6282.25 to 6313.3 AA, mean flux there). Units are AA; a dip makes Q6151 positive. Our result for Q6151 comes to 2.5 AA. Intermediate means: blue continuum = 13.8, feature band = 12.3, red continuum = 12.7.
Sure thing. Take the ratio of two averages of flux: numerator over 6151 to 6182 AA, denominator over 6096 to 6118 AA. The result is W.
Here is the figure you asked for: 0.90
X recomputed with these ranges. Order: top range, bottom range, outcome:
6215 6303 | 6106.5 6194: 1.02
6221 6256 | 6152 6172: 1.05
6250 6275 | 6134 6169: 1.06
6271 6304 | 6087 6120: 1.04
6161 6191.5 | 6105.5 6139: 0.98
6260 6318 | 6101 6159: 1.03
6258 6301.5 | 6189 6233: 1.05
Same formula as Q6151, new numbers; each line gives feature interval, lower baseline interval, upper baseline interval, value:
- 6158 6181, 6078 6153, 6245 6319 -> 1.29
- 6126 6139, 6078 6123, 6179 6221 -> -0.61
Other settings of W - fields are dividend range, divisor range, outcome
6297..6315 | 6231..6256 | 1.01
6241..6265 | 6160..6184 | 0.98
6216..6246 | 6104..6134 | 0.92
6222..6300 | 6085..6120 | 0.95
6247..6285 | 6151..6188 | 1.02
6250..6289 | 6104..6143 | 0.96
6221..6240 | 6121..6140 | 0.92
